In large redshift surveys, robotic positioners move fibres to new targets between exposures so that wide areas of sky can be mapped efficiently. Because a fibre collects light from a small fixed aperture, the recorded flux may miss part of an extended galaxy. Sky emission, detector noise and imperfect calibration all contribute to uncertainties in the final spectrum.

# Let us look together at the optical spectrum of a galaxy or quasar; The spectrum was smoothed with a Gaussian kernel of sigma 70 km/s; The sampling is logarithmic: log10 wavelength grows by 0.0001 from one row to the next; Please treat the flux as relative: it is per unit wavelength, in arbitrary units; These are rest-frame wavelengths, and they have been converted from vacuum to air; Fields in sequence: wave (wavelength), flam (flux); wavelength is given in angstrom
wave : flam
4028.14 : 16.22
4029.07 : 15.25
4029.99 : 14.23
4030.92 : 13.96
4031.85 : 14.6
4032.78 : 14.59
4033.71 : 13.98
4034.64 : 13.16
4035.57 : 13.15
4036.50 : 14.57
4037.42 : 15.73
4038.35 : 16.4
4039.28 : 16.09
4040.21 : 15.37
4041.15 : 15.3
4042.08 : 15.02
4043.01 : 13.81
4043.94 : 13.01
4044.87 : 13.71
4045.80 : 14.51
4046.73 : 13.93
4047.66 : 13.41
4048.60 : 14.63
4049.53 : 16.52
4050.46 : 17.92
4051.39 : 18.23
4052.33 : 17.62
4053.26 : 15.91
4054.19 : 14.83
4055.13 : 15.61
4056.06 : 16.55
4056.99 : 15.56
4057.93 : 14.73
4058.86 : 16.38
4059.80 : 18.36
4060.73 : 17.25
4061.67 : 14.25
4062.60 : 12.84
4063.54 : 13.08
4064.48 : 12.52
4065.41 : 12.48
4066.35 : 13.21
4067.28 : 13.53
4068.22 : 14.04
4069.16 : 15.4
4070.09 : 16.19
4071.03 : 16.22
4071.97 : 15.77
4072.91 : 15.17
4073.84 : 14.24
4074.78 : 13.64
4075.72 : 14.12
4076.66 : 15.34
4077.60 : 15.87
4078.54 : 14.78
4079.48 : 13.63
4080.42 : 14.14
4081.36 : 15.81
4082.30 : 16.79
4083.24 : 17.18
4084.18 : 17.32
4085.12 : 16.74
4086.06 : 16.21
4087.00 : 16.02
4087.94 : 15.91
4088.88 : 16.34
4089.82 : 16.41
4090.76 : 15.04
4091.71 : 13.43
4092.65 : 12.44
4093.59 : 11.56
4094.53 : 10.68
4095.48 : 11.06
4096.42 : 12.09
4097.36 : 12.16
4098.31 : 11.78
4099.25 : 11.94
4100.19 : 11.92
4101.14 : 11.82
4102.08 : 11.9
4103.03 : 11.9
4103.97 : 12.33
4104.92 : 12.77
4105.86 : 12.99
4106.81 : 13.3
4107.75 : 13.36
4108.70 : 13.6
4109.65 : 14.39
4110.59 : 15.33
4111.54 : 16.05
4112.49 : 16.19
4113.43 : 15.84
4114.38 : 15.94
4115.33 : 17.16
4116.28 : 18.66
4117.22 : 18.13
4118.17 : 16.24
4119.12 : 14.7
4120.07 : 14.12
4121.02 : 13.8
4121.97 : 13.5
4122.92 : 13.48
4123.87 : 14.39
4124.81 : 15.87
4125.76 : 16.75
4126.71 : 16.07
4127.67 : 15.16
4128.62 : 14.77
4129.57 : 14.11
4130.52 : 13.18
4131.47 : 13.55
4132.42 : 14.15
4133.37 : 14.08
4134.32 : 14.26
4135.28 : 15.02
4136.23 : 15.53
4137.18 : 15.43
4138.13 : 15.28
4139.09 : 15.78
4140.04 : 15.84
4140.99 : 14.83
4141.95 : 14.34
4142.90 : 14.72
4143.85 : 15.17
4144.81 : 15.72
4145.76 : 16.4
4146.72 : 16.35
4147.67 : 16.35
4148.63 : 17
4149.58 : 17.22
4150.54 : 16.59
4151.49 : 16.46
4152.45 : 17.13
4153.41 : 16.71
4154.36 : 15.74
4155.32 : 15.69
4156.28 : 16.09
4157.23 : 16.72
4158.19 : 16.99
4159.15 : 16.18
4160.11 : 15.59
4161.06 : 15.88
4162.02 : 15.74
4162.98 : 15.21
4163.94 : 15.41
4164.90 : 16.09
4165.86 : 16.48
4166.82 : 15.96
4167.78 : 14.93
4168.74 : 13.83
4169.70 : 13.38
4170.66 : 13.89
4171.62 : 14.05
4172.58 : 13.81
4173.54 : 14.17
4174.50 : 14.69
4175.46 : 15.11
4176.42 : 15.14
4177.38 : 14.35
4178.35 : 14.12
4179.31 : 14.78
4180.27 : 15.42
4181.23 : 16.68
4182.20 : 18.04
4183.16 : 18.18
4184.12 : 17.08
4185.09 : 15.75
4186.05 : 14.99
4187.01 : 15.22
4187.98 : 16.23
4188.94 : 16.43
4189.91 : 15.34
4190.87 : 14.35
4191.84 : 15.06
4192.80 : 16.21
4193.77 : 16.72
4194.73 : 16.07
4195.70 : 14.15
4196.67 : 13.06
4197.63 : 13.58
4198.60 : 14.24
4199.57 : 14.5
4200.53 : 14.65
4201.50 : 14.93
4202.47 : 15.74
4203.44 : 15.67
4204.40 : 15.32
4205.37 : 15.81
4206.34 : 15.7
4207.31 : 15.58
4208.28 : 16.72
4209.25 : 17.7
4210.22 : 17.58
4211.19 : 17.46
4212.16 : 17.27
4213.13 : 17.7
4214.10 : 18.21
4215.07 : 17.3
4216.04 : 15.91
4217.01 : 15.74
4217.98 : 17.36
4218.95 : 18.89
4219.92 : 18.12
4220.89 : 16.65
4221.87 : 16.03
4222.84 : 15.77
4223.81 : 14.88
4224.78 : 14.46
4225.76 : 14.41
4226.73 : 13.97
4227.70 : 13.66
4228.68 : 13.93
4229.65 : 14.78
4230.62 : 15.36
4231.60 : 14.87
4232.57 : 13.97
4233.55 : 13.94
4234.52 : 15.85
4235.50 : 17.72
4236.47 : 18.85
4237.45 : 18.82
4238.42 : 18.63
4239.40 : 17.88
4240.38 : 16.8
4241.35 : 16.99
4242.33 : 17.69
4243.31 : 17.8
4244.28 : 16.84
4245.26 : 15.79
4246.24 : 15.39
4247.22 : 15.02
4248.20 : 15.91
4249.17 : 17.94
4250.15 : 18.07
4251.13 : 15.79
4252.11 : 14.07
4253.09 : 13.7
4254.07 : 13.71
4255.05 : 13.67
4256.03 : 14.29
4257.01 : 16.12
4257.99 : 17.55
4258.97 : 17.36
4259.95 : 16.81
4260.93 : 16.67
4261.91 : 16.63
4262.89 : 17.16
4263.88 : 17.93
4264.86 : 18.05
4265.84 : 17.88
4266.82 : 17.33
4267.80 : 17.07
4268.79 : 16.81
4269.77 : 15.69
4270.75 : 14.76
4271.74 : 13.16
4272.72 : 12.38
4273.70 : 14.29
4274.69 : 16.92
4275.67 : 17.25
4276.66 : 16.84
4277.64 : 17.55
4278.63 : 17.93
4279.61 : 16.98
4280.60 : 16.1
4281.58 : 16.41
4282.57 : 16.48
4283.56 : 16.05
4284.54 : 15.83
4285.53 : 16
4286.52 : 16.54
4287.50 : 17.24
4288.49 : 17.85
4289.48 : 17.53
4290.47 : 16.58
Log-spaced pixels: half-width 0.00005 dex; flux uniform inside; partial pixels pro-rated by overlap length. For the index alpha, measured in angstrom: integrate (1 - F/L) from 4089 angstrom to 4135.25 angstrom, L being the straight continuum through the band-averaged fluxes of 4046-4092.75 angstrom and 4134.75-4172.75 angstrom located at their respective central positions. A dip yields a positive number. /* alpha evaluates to 4.2 angstrom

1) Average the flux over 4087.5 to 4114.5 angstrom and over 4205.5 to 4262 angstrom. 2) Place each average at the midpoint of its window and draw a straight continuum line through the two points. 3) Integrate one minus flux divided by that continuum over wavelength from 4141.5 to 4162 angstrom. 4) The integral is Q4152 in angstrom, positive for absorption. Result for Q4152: -2.3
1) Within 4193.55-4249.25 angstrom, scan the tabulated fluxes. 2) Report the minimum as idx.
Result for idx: 13.06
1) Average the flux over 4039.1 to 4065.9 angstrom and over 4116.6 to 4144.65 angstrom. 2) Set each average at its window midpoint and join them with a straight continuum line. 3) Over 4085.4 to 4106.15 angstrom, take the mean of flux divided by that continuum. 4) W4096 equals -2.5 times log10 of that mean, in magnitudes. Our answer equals 0.14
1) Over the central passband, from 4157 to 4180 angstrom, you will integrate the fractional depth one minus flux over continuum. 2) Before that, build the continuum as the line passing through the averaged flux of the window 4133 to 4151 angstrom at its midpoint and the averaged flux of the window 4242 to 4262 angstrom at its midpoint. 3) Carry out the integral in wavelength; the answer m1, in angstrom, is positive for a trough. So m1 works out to 0.87 angstrom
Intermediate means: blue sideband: 15.6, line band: 15.1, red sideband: 16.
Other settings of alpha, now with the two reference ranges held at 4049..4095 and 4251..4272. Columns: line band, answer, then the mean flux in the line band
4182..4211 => 0.1 angstrom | 15.7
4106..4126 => 0.2 angstrom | 15.2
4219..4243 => -0.2 angstrom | 16.1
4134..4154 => -0.4 angstrom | 15.8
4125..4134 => 0.4 angstrom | 14.7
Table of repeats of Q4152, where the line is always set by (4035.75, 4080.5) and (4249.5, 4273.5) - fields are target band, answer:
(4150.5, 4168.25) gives -0.7 angstrom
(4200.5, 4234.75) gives -0.4 angstrom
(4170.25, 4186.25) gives 0.3 angstrom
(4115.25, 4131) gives 0.1 angstrom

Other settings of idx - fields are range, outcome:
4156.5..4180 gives 13.38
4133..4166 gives 14.08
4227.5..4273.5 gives 12.38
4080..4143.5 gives 10.68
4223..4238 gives 13.66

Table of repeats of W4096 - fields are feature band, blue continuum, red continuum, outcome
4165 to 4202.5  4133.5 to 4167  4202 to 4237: 0.056 mag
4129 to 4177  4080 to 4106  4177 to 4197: -0.027 mag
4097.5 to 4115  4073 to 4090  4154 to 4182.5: 0.148 mag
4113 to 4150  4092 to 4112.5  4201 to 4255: -0.138 mag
